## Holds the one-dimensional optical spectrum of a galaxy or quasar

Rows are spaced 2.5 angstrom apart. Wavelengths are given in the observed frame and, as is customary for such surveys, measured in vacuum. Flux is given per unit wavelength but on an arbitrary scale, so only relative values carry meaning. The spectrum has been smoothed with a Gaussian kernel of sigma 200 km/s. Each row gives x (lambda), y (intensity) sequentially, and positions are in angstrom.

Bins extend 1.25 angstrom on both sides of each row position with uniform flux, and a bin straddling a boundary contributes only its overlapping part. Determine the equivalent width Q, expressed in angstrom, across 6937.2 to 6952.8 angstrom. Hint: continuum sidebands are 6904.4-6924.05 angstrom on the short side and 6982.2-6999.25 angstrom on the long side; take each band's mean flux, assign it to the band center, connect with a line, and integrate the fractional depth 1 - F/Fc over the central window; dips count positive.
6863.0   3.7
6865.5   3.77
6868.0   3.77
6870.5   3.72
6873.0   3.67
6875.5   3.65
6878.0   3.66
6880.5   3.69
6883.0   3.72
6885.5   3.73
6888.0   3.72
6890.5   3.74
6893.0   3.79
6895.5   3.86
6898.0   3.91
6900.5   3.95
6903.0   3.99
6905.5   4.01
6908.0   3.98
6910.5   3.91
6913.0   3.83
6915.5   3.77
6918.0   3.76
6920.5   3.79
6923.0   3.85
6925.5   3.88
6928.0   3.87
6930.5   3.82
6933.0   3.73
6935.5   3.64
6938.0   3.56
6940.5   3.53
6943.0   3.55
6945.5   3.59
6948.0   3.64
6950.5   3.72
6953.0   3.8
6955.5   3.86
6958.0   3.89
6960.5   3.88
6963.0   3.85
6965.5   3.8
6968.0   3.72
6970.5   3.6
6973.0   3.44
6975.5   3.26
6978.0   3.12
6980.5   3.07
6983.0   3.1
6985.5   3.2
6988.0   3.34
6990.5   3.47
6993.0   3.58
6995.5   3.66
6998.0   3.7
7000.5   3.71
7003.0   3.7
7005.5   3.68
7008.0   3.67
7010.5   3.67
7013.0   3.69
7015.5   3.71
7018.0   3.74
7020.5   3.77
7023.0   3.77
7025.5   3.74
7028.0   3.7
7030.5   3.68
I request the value 0.3 angstrom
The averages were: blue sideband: 3.86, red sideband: 3.44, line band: 3.61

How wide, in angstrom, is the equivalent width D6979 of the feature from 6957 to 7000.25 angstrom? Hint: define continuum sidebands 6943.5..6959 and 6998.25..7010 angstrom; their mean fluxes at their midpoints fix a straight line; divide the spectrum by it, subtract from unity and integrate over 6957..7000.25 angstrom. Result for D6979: 2.3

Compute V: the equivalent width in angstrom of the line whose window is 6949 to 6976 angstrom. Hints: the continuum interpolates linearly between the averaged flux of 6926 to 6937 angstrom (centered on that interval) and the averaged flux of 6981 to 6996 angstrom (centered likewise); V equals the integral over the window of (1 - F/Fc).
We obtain -1.3 angstrom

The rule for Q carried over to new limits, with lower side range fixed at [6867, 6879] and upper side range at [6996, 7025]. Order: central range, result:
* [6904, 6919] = -0.7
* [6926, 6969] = -0.4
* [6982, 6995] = 1.2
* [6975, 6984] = 1.4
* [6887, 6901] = -0.5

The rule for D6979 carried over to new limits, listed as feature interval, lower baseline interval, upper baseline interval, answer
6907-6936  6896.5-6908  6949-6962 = 0.68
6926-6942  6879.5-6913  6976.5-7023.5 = 0.16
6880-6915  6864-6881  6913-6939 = -1.03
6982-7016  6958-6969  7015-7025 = 1.92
